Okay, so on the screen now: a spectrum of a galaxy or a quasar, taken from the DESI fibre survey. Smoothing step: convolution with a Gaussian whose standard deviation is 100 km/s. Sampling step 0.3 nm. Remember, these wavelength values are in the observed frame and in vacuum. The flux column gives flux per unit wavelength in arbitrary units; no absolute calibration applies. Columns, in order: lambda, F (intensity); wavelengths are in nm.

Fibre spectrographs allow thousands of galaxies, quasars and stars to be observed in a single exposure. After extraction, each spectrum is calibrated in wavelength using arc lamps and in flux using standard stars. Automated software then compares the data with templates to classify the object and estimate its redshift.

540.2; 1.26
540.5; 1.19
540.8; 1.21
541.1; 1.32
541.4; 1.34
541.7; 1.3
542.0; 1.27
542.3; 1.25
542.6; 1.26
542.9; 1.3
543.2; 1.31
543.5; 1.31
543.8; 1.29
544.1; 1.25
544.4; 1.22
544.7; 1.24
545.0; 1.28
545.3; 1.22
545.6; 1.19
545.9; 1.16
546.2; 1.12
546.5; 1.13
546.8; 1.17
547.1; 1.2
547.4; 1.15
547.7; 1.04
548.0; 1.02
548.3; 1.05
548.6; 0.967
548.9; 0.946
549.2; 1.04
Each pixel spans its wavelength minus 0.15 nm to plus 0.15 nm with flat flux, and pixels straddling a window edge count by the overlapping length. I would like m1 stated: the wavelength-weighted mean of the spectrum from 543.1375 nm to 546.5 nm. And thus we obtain 1.23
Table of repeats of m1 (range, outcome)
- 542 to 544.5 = 1.27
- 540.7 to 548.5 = 1.21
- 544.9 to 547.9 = 1.16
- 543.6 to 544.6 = 1.26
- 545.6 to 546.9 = 1.15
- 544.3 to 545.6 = 1.23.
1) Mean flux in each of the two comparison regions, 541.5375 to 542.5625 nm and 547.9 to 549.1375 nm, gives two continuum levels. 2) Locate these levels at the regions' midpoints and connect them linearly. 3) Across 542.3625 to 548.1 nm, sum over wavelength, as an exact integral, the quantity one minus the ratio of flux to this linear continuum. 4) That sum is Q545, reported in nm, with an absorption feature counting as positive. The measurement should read -0.34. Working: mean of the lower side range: 1.27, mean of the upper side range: 0.998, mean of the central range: 1.21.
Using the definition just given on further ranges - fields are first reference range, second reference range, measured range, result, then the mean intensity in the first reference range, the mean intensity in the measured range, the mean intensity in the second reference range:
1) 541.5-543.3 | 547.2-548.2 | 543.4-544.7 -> -0.048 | 1.28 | 1.26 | 1.08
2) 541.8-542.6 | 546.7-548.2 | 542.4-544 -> -0.075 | 1.26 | 1.29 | 1.11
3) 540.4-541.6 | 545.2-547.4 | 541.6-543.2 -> -0.046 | 1.27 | 1.28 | 1.17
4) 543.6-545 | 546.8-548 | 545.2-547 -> 0.020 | 1.26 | 1.16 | 1.12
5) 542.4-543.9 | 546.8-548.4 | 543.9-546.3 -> -0.010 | 1.29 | 1.21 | 1.1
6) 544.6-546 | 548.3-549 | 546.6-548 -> -0.067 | 1.22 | 1.13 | 0.977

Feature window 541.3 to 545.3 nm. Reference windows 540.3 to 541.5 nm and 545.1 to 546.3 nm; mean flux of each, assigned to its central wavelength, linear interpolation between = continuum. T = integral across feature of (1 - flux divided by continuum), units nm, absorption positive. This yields -0.18 nm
